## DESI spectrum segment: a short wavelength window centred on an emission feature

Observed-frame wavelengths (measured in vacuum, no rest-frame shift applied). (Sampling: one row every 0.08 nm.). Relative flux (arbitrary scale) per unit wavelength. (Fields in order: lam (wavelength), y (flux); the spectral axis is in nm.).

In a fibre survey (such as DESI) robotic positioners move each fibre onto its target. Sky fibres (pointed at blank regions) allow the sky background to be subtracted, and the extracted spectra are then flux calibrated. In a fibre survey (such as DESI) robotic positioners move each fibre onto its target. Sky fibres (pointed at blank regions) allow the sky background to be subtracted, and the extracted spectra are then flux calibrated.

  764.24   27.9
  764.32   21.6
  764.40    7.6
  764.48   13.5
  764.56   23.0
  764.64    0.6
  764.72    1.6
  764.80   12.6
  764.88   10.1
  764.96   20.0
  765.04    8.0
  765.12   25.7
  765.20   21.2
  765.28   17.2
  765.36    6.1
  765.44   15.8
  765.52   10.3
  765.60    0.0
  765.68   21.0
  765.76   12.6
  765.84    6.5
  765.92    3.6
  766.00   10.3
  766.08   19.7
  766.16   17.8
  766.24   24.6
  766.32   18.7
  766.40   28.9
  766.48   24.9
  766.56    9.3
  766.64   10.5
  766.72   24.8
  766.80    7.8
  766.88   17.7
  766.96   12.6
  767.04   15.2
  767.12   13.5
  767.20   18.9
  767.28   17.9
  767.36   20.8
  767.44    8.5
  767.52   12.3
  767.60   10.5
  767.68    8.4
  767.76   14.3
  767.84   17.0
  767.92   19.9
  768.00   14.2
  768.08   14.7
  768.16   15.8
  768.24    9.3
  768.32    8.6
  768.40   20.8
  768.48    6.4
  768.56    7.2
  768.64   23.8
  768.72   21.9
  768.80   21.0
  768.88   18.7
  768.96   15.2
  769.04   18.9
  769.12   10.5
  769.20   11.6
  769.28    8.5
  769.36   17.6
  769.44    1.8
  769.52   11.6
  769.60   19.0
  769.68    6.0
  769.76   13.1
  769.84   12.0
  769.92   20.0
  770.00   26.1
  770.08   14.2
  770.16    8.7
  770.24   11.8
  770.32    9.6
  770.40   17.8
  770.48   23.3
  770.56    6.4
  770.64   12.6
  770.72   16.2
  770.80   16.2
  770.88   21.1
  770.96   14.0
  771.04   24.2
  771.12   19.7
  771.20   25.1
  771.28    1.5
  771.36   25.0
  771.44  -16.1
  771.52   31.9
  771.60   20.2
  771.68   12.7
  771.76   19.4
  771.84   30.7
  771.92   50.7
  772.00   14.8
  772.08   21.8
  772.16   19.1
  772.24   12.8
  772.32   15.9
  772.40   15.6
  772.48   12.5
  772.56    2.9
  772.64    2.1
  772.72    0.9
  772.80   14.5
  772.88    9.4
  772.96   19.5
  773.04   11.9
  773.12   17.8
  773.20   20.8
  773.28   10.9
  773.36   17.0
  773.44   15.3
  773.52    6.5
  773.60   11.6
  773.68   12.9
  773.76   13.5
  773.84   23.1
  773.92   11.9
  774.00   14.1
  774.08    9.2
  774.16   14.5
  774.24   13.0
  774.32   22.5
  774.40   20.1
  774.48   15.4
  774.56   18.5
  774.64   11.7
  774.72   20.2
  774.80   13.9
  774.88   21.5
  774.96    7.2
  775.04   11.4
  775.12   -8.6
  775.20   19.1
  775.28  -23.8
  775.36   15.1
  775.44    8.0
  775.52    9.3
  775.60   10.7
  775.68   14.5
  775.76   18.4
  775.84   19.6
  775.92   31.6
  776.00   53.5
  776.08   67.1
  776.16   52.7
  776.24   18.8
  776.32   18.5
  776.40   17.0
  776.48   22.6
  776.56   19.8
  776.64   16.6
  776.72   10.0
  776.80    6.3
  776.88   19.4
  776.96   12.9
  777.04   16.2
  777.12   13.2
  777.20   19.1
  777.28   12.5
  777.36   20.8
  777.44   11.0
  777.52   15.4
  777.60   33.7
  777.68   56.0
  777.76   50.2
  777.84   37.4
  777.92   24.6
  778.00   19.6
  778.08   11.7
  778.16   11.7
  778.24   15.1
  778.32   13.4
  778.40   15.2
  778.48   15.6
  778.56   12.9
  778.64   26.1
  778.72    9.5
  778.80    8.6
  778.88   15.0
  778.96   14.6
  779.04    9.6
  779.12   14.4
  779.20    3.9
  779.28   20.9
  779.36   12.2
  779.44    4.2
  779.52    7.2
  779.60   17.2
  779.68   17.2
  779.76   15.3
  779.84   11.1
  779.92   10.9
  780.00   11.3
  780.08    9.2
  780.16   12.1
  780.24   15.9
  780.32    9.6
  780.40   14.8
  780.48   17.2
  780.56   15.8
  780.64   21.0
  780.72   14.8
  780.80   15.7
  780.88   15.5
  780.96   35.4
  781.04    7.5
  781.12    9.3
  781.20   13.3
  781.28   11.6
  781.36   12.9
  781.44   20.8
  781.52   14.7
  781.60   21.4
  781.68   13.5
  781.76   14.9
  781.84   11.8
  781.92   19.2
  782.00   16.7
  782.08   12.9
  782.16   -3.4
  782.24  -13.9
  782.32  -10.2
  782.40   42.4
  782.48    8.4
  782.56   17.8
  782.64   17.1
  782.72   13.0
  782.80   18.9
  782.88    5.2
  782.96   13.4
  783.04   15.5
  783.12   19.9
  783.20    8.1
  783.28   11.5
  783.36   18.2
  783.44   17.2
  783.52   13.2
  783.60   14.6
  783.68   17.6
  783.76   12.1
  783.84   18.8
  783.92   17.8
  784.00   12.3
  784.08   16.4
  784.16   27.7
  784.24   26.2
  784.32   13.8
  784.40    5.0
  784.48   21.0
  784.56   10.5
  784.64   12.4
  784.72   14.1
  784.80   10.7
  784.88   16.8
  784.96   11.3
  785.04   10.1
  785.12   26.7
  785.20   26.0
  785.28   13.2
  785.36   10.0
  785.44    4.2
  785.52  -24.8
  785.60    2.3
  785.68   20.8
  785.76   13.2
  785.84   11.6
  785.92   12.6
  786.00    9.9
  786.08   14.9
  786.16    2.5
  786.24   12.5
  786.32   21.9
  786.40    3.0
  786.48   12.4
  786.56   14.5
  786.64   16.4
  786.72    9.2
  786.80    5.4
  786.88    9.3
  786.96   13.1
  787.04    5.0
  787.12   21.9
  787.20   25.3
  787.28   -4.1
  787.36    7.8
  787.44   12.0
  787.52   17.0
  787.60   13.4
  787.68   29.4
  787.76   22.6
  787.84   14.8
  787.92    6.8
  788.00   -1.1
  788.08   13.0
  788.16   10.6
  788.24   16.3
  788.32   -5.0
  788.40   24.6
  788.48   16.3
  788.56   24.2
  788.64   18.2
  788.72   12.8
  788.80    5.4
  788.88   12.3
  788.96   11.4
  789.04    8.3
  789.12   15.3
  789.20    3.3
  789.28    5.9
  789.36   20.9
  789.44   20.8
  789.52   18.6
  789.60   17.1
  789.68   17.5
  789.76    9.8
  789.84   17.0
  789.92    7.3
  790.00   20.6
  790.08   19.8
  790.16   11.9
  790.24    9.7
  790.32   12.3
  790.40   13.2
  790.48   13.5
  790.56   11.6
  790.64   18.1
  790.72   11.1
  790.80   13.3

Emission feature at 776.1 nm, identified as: [S II] 6716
